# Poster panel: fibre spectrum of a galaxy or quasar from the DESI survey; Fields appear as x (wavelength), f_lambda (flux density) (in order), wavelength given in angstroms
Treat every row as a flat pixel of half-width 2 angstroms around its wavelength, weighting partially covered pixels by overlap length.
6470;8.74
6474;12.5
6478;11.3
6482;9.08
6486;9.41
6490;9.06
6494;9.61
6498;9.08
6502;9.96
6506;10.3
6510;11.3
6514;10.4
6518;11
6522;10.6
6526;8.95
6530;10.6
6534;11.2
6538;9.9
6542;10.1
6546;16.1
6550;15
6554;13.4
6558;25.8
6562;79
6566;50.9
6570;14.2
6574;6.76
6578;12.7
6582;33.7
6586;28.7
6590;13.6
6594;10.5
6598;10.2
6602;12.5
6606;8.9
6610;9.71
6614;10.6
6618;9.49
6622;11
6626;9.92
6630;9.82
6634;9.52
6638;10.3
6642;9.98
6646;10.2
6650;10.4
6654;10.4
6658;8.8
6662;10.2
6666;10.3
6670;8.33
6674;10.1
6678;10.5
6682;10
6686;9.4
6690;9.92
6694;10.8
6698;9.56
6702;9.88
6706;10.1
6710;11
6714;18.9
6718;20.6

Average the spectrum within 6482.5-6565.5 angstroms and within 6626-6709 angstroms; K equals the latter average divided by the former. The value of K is 0.64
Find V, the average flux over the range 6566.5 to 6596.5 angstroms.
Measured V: 18.7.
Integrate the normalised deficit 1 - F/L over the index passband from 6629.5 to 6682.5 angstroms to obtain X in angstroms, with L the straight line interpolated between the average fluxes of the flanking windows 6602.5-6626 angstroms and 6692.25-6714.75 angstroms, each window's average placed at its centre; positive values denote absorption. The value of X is 3.7 angstroms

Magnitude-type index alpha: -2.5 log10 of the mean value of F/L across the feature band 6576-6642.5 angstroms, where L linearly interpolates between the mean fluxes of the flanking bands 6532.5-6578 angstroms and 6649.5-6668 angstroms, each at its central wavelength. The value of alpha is 0.24 mag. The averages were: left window 22.6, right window 9.99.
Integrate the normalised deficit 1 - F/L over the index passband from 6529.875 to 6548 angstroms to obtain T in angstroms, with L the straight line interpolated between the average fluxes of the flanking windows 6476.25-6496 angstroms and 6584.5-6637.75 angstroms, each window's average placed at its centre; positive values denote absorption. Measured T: -2.0 angstroms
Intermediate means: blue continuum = 9.67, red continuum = 11.7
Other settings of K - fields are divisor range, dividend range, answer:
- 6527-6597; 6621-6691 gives 0.47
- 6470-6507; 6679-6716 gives 1.11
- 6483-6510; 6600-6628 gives 1.06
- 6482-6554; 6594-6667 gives 0.94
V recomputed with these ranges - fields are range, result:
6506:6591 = 19.1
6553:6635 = 18.8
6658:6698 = 9.87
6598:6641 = 10.2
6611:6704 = 9.97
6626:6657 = 10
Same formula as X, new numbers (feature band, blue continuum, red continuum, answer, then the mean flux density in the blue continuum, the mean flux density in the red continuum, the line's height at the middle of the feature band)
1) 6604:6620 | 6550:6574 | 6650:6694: 8.99 angstroms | 32.4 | 9.87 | 22.1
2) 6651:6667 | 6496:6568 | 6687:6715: 3.60 angstroms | 18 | 11.1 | 12.8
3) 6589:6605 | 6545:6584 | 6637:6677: 7.32 angstroms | 27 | 9.91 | 21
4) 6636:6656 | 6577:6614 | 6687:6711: 4.02 angstroms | 15.4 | 10.1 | 12.8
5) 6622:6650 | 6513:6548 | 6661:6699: 0.46 angstroms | 11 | 9.91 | 10.2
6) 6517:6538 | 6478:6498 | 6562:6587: 8.97 angstroms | 9.47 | 28.7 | 18.2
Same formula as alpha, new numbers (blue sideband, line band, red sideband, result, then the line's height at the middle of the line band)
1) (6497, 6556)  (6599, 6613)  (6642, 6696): 0.01 mag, 10.5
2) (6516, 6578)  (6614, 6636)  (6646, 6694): 0.31 mag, 13.4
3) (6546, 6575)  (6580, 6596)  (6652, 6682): 0.14 mag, 24.2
